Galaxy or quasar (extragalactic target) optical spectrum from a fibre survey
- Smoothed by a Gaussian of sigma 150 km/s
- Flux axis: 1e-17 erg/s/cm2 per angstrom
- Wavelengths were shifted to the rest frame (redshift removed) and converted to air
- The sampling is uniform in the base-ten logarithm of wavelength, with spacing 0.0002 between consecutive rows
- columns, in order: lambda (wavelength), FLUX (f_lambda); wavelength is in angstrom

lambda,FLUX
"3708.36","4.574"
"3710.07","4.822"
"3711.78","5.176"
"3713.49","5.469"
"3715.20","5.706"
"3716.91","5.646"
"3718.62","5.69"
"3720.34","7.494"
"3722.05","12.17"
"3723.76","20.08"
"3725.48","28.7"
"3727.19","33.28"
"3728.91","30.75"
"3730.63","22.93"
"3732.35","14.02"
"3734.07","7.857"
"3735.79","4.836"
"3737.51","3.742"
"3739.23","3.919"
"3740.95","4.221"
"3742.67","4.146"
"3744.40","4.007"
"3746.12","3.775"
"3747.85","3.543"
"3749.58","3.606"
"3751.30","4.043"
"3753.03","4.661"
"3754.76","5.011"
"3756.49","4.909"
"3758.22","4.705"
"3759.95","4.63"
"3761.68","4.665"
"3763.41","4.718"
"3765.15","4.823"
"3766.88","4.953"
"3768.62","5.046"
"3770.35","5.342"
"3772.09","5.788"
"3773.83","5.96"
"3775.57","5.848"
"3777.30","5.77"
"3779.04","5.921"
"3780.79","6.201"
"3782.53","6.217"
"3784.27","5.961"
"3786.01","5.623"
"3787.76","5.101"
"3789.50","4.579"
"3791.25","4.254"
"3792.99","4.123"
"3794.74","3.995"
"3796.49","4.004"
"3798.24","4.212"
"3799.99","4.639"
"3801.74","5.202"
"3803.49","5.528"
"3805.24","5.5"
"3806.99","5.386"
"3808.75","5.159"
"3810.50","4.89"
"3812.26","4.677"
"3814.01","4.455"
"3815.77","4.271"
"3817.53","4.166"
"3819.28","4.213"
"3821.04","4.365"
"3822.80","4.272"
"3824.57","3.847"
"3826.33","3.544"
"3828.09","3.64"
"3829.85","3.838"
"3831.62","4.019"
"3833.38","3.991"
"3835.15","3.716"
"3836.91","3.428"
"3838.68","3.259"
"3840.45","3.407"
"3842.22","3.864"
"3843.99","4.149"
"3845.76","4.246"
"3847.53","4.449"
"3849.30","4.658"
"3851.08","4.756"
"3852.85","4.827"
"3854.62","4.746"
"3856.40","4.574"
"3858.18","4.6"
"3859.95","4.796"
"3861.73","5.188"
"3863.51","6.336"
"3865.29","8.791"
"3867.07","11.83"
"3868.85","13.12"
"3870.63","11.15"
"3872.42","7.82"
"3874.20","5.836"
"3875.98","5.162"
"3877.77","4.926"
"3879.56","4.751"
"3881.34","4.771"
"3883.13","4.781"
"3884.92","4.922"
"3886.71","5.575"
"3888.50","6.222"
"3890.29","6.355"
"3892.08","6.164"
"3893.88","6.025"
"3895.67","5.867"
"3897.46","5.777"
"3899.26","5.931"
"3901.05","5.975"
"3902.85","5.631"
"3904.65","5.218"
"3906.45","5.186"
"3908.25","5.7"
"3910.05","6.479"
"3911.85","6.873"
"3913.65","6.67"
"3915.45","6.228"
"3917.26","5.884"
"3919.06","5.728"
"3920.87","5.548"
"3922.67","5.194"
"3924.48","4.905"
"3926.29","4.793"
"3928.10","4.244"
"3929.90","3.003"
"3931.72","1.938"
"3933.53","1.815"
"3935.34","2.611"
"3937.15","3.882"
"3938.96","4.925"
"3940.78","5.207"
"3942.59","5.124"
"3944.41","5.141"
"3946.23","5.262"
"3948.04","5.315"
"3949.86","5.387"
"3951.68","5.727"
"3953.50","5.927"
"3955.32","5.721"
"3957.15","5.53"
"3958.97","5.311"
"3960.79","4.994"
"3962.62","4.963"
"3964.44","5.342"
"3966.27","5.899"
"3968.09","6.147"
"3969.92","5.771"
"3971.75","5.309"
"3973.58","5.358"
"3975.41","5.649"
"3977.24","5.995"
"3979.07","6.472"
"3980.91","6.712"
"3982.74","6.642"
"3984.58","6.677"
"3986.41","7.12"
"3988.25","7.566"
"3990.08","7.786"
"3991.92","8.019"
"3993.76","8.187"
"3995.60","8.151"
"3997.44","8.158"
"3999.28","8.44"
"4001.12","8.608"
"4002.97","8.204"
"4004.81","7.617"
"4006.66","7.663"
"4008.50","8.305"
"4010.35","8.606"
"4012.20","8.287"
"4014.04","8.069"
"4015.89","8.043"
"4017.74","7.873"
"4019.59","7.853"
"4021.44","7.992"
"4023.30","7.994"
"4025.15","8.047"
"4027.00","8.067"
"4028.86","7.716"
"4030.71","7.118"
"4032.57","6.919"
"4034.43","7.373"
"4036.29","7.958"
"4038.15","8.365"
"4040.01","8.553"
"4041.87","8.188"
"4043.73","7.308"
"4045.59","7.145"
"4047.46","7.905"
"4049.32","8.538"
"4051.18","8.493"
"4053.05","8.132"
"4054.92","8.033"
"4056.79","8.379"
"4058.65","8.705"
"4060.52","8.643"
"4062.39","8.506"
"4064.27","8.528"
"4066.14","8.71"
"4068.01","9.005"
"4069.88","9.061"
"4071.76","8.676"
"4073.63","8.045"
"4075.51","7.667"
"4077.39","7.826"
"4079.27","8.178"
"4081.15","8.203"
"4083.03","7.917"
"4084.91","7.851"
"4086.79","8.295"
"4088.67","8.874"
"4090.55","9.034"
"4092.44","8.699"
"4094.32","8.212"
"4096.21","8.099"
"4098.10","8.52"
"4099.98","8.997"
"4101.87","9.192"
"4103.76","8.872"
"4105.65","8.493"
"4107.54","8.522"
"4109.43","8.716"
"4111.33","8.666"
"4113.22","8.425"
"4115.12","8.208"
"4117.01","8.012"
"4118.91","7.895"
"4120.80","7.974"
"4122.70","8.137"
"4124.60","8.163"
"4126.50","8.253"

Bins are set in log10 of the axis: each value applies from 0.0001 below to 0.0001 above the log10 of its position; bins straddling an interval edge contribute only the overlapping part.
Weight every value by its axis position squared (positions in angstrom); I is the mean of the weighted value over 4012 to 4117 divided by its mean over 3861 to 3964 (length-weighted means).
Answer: 1.57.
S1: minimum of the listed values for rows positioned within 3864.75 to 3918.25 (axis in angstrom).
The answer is 4.751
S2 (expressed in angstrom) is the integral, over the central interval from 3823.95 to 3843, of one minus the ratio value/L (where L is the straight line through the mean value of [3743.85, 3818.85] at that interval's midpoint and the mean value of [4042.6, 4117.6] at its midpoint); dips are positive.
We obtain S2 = 6.3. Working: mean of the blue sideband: 4.88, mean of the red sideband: 8.38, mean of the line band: 3.68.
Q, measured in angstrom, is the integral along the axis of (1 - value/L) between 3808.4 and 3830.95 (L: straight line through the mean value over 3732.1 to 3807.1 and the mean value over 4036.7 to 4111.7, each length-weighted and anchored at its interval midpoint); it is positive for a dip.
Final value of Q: 5.4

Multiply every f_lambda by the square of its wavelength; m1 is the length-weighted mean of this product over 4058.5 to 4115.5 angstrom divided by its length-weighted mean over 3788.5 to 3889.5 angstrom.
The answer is 1.9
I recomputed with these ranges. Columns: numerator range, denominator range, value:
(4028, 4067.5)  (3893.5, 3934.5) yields 1.65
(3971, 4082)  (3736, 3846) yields 1.94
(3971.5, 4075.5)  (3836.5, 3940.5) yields 1.54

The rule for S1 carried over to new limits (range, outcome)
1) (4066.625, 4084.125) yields 7.667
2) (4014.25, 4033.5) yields 6.919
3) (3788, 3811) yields 3.995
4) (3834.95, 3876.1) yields 3.259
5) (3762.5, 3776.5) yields 4.718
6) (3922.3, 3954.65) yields 1.815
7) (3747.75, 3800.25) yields 3.543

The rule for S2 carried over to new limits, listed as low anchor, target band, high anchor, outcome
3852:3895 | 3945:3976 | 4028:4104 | 7.4 angstrom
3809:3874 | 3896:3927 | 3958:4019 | 1.5 angstrom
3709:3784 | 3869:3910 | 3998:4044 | 10.0 angstrom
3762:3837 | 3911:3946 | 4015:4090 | 9.4 angstrom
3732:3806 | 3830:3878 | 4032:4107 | 3.2 angstrom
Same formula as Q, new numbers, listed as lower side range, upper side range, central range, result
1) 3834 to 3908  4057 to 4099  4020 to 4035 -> 0.16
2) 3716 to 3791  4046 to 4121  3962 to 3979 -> 5.36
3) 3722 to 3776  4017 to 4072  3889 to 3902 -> 3.71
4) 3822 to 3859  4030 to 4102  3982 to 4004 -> -2.87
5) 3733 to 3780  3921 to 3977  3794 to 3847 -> 6.75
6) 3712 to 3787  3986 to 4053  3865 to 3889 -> 2.70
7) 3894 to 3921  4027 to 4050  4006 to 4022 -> -1.45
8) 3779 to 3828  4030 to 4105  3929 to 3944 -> 6.71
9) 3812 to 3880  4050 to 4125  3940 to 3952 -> 2.27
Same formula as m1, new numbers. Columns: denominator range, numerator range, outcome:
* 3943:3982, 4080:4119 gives 1.61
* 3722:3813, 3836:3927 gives 0.85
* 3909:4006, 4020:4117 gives 1.49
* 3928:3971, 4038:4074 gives 1.83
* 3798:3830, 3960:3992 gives 1.49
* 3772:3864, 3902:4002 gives 1.33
